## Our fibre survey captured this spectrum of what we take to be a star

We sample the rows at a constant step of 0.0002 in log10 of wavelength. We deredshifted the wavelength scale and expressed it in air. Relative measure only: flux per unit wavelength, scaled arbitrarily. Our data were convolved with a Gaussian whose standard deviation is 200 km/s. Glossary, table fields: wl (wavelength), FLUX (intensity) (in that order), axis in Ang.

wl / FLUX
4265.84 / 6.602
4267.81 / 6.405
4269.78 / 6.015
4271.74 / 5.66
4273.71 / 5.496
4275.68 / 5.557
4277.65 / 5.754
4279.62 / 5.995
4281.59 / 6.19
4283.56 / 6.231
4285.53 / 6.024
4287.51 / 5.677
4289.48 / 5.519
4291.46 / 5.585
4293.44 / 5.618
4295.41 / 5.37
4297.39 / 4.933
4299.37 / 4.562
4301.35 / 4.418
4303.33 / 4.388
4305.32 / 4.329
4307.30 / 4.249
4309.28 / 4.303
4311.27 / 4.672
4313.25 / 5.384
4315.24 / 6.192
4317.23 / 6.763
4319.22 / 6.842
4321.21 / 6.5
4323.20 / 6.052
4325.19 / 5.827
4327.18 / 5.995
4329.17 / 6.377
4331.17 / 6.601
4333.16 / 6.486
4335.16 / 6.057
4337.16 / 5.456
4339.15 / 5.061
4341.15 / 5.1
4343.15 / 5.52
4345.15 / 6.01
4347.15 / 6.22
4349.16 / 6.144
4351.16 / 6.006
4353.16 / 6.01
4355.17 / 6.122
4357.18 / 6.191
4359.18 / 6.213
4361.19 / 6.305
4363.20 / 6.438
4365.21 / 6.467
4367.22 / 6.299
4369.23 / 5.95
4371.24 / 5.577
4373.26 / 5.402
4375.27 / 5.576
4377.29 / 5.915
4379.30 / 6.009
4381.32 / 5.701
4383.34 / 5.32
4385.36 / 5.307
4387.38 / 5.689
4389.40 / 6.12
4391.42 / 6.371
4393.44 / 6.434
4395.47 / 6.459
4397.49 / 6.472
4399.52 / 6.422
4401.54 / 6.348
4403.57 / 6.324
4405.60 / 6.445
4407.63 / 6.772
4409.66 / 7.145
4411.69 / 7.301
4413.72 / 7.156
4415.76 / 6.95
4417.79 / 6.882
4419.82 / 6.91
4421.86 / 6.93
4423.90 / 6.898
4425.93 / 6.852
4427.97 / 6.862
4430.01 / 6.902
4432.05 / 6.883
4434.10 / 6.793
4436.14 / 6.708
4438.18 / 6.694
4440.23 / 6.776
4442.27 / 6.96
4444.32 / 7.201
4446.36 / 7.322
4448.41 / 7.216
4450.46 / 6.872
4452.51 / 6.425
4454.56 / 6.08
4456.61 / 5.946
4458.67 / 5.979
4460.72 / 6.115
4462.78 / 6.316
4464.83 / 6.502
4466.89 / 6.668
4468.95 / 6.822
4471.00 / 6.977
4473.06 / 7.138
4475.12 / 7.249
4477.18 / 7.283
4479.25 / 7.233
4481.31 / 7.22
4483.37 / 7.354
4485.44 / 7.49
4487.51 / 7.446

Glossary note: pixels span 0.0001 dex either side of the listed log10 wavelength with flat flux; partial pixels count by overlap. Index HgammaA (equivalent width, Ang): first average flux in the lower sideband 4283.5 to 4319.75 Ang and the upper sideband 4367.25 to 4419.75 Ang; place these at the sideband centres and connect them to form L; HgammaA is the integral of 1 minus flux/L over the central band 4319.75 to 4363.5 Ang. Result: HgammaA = -2.6 Ang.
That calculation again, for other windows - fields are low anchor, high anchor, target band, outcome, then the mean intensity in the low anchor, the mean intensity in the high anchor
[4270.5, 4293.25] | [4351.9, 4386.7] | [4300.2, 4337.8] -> 1.44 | 5.79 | 5.93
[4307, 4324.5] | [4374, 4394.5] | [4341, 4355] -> -0.35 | 5.72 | 5.84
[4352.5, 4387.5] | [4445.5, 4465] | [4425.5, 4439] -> -1.06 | 5.92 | 6.47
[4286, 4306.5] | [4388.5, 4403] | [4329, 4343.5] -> -0.61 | 5.06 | 6.38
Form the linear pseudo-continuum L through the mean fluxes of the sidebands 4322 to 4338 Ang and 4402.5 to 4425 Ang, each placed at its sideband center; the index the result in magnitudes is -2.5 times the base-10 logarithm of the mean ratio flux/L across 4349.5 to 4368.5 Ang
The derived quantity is 0.028 mag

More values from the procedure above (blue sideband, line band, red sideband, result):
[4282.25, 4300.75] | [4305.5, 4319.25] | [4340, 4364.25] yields 0.07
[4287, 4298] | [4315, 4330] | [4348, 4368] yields -0.09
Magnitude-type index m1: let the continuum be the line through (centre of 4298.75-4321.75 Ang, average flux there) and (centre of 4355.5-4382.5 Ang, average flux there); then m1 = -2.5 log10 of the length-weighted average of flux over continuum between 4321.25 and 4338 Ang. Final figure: -0.13 mag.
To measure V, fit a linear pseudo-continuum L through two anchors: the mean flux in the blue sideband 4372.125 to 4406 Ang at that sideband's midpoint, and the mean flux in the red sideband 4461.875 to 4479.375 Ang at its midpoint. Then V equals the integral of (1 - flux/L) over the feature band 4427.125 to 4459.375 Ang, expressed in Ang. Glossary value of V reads -0.7 Ang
